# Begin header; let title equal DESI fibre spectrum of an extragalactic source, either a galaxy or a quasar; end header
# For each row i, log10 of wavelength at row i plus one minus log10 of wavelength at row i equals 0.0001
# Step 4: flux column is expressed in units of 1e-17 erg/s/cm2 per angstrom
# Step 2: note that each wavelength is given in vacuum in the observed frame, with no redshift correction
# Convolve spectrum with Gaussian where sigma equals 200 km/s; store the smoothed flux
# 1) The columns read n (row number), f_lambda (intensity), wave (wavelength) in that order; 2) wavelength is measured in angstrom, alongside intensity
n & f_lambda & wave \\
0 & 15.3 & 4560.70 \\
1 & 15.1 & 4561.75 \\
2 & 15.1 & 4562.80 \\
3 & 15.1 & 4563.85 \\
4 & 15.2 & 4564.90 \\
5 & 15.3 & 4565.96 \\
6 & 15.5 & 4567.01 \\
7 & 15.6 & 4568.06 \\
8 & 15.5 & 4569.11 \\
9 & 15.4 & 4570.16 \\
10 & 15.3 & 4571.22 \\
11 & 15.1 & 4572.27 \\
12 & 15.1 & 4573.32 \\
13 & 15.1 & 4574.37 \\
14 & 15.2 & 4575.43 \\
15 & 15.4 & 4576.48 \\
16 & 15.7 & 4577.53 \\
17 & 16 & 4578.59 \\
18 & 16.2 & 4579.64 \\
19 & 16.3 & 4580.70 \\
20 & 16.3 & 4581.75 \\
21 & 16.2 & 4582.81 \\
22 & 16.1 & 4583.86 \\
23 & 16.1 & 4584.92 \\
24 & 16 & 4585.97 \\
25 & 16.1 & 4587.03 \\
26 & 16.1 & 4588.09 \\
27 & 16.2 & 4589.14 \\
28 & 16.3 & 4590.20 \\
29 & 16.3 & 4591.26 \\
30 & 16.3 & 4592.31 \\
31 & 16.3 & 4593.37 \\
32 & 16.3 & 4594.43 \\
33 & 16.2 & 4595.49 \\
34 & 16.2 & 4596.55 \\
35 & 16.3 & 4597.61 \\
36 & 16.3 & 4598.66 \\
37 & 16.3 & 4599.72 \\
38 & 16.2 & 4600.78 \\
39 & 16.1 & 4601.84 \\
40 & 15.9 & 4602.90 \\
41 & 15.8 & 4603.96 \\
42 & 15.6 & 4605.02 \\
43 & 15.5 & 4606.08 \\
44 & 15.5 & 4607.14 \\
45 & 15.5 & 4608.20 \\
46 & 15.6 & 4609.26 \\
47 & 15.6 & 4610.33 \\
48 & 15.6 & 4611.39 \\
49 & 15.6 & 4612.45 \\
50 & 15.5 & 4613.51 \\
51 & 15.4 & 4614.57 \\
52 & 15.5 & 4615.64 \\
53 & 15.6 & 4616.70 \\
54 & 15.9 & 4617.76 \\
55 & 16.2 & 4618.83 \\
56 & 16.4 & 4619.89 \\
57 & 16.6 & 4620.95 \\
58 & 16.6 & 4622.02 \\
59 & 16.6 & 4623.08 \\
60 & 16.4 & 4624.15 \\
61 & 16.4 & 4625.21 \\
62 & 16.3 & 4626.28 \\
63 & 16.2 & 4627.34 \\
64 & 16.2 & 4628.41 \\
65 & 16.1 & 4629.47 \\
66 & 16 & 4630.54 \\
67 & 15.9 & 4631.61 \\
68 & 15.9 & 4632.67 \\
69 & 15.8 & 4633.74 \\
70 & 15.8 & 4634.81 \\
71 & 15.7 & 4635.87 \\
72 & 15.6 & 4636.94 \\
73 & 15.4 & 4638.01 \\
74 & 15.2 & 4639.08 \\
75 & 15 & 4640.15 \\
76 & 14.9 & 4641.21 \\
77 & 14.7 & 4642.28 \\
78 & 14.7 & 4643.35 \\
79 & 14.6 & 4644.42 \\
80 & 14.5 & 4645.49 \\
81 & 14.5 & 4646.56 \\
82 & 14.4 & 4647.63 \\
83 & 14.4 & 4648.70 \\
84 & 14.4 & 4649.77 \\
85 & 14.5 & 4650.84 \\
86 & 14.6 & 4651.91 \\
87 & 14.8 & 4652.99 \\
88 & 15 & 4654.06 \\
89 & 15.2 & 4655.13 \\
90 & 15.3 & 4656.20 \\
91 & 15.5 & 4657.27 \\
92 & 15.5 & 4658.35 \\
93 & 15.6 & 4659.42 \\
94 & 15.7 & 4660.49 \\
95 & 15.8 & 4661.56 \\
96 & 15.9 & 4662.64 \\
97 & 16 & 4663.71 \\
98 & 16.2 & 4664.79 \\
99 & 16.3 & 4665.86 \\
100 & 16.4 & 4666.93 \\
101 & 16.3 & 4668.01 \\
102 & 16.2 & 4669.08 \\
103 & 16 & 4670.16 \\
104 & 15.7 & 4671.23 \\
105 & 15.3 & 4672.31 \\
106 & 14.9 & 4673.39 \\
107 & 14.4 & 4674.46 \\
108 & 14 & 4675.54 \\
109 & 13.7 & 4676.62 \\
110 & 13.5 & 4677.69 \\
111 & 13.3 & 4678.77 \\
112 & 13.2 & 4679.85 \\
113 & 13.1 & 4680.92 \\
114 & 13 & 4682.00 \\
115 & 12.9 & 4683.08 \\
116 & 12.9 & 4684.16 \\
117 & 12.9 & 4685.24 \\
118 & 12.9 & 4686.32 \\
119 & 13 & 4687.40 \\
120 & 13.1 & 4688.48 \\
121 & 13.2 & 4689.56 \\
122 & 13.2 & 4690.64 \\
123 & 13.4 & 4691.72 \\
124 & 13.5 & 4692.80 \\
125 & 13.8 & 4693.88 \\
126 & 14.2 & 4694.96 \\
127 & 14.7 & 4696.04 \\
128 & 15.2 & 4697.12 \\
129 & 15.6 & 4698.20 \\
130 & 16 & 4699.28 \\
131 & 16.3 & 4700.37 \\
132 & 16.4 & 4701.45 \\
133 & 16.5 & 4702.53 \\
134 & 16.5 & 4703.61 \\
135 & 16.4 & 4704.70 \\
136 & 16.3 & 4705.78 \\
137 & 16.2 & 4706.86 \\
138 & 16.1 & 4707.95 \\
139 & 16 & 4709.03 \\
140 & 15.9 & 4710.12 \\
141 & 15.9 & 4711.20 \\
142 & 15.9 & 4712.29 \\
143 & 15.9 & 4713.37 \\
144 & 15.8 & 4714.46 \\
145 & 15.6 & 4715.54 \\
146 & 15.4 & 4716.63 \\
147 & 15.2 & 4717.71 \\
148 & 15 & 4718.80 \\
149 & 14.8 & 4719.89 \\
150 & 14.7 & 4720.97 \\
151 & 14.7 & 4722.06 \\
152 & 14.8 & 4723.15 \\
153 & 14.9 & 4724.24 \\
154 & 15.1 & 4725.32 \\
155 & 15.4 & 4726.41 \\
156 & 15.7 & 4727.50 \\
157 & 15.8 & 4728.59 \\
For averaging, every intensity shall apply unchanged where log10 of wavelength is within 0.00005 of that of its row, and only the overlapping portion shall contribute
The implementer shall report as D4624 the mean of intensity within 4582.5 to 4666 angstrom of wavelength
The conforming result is 15.7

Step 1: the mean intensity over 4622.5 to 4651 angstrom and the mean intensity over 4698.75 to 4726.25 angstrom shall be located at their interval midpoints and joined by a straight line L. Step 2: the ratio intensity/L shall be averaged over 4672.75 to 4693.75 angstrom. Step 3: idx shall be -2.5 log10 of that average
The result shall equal 0.16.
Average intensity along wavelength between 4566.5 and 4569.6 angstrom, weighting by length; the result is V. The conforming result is 15.6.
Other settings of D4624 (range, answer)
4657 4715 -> 15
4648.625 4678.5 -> 15.2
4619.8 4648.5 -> 15.6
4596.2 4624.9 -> 15.9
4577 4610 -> 16.1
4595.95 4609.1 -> 15.9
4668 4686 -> 14.1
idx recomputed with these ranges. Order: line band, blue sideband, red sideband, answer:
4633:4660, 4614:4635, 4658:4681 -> 0.043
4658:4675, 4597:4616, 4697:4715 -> 0.012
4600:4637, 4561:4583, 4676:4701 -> -0.079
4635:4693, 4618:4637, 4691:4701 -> 0.056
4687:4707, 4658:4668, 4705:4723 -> 0.056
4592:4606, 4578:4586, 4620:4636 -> 0.004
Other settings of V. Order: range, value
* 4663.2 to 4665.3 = 16.1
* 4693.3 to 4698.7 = 14.7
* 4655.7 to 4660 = 15.5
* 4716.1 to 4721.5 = 15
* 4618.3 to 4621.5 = 16.4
